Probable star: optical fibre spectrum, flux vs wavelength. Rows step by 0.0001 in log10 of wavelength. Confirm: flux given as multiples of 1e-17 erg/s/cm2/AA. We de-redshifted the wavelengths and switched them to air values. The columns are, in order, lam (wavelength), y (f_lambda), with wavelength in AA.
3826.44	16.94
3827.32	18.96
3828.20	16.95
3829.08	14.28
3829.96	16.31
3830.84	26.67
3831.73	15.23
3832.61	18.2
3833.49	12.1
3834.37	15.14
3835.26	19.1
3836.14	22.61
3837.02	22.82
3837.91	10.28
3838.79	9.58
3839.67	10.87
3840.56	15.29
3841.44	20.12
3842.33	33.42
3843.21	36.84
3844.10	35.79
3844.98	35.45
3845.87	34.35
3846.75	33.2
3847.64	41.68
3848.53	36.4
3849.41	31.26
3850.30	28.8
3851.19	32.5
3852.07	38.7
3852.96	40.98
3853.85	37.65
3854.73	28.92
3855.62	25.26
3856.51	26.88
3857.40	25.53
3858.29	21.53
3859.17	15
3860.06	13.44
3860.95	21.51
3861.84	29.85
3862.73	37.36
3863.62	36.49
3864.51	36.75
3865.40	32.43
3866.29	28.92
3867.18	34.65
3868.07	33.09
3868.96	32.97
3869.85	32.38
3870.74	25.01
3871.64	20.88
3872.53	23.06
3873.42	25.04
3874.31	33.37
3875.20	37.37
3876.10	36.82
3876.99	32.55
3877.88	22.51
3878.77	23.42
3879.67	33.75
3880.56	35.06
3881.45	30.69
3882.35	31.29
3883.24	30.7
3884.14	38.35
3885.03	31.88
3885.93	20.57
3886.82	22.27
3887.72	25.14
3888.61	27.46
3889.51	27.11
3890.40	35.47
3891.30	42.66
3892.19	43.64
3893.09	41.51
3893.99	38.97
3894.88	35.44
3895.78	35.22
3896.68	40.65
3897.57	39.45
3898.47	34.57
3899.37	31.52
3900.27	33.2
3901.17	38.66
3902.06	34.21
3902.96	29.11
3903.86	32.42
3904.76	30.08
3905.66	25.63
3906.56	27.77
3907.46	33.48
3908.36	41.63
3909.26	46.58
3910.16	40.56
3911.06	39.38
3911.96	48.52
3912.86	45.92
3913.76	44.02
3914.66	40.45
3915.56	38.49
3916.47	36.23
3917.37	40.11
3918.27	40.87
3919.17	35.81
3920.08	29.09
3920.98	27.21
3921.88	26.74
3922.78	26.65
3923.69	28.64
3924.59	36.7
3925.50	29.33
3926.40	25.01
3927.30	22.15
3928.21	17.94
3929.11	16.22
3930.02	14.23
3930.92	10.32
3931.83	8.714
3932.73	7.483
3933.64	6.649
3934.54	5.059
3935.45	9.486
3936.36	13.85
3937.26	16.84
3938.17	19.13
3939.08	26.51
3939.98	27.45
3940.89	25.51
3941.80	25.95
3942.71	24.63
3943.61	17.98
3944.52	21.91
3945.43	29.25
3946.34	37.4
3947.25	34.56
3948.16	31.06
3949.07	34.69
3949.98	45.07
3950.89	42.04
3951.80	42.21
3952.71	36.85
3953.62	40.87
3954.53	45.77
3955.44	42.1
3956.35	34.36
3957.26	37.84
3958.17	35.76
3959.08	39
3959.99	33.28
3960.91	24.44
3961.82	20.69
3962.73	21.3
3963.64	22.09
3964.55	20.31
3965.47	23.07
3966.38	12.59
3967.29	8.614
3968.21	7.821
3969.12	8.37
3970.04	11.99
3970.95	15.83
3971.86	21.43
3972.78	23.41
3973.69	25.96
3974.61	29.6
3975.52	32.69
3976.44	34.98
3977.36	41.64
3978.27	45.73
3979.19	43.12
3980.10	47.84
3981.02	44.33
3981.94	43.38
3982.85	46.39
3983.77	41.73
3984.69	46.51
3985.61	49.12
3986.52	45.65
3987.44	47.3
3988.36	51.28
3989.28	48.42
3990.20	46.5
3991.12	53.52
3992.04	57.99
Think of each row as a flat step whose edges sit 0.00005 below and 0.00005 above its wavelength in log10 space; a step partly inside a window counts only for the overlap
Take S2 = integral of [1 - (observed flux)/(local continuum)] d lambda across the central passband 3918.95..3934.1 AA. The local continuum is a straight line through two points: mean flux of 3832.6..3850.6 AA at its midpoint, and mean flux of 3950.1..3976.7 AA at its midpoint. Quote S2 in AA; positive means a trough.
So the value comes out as 3.01 AA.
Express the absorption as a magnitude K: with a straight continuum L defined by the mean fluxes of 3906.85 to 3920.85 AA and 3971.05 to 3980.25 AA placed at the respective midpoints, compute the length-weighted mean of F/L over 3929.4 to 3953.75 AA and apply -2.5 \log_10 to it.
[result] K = 0.46 mag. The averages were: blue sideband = 39.6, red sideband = 33.5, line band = 24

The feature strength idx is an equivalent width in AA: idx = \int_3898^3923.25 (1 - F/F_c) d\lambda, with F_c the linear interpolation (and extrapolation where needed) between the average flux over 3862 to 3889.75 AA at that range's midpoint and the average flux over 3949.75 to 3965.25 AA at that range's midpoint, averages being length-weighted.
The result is -3.0 AA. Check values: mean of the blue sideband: 30.3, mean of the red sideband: 34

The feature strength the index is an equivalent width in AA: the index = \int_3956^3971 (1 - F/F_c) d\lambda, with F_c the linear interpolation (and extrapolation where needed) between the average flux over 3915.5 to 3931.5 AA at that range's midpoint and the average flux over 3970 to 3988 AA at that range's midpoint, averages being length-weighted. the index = 5.3 AA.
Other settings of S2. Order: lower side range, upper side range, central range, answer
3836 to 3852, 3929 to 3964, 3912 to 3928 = -4.2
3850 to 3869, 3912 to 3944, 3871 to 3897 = -3.3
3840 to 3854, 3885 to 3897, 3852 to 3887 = 3.8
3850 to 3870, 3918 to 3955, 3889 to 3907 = -4.4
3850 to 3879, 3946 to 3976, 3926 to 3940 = 6.7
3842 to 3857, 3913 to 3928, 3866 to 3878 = 1.3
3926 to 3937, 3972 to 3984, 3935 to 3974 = -4.3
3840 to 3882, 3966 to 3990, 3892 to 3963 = 3.1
